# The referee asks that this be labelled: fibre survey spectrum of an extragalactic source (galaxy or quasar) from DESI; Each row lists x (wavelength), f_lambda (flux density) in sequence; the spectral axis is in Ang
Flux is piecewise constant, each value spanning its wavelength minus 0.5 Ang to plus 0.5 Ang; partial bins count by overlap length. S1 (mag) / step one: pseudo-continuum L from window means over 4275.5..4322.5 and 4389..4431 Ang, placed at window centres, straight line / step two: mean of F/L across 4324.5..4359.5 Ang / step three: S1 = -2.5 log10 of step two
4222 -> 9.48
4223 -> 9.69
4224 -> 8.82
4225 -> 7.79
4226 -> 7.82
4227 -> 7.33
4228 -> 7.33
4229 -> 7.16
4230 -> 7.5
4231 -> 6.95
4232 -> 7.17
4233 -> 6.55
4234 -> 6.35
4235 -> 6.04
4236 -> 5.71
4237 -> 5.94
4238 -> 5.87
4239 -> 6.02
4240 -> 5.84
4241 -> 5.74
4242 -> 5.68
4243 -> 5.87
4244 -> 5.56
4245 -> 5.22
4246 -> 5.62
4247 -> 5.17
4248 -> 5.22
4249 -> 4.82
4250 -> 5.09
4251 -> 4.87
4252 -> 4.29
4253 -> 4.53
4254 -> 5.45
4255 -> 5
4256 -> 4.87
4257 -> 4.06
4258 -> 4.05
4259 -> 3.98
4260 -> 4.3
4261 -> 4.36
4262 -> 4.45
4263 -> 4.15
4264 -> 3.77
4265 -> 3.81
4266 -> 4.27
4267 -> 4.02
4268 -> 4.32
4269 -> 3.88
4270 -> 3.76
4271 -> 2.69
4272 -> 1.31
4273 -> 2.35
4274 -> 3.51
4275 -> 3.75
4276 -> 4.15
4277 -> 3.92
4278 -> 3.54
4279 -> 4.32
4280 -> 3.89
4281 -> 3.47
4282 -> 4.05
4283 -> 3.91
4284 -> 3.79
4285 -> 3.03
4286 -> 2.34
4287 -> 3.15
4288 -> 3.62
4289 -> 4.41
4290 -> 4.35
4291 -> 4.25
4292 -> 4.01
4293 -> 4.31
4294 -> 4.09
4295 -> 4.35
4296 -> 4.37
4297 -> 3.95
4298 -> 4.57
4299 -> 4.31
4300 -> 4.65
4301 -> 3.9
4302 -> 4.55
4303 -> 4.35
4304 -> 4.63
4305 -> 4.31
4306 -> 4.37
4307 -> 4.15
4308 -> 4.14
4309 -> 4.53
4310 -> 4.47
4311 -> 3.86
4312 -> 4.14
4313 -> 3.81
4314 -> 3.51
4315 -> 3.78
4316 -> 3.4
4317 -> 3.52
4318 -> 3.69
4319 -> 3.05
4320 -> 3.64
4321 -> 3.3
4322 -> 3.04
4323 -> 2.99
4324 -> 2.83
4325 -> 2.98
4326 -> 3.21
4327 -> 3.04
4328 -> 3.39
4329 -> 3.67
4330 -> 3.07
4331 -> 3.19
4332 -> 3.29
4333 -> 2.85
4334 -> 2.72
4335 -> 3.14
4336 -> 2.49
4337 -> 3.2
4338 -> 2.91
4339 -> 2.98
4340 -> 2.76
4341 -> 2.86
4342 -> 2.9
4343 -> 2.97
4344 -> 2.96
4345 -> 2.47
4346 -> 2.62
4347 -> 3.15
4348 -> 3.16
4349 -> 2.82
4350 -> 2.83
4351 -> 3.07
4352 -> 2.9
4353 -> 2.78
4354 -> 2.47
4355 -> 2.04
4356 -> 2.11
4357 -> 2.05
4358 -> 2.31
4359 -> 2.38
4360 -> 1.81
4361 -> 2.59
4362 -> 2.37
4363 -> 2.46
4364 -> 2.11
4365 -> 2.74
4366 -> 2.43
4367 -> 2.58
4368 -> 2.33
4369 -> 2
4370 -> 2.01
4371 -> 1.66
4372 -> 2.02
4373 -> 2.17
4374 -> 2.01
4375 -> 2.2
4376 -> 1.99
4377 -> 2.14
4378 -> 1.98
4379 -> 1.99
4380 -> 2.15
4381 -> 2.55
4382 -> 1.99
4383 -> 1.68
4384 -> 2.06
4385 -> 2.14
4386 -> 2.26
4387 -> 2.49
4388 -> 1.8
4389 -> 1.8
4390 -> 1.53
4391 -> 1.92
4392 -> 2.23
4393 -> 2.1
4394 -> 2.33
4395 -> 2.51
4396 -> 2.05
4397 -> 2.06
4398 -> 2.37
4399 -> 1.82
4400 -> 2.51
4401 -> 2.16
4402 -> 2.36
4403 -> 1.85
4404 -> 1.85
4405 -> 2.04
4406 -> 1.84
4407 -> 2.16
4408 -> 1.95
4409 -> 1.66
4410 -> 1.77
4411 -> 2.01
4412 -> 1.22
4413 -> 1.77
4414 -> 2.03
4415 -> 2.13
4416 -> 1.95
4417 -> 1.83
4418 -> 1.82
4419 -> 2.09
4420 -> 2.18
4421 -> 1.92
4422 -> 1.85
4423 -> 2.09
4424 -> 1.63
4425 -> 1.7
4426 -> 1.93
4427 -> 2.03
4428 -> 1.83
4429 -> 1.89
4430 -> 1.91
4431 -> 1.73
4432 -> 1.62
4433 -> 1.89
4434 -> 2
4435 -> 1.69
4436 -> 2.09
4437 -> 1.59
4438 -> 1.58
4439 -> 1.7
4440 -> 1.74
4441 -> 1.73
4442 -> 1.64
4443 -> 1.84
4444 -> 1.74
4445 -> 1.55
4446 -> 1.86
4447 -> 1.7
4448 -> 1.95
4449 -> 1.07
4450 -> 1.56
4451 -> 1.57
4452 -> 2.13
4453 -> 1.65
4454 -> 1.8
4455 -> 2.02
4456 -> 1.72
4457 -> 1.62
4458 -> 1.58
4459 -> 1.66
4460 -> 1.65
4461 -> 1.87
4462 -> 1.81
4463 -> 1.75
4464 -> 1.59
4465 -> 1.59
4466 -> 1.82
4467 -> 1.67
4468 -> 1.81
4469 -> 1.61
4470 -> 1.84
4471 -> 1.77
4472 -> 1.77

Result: 0.12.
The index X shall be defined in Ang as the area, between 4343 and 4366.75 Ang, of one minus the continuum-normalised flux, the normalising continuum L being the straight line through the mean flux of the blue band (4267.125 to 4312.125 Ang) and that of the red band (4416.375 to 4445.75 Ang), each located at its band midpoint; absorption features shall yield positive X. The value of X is 3.1 Ang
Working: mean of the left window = 3.9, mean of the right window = 1.82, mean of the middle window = 2.56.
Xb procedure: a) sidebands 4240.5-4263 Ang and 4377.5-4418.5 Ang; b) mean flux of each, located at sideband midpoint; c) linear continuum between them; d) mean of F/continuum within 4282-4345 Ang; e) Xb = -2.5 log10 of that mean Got 0.03 mag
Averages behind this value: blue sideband 4.9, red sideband 2.02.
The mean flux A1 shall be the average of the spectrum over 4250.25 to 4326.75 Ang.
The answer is 3.91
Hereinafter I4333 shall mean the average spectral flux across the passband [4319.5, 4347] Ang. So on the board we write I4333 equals 3.02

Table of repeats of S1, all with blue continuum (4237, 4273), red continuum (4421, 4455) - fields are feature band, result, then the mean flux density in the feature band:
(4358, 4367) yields 0.234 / 2.37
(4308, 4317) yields -0.057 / 3.93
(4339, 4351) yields 0.120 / 2.88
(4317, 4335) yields 0.107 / 3.18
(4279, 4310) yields -0.023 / 4.07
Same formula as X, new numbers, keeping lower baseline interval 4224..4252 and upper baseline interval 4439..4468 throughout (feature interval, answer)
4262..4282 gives 6.62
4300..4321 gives 3.09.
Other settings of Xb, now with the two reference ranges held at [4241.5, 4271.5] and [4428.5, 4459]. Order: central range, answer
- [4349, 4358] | 0.22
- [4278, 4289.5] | 0.15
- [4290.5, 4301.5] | -0.07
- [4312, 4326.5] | 0.08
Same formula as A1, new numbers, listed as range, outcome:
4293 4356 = 3.43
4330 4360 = 2.76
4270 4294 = 3.59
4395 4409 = 2.08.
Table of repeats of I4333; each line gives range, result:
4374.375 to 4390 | 2.06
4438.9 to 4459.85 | 1.71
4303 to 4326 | 3.74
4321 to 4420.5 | 2.38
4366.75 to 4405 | 2.09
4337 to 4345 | 2.9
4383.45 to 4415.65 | 2.02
